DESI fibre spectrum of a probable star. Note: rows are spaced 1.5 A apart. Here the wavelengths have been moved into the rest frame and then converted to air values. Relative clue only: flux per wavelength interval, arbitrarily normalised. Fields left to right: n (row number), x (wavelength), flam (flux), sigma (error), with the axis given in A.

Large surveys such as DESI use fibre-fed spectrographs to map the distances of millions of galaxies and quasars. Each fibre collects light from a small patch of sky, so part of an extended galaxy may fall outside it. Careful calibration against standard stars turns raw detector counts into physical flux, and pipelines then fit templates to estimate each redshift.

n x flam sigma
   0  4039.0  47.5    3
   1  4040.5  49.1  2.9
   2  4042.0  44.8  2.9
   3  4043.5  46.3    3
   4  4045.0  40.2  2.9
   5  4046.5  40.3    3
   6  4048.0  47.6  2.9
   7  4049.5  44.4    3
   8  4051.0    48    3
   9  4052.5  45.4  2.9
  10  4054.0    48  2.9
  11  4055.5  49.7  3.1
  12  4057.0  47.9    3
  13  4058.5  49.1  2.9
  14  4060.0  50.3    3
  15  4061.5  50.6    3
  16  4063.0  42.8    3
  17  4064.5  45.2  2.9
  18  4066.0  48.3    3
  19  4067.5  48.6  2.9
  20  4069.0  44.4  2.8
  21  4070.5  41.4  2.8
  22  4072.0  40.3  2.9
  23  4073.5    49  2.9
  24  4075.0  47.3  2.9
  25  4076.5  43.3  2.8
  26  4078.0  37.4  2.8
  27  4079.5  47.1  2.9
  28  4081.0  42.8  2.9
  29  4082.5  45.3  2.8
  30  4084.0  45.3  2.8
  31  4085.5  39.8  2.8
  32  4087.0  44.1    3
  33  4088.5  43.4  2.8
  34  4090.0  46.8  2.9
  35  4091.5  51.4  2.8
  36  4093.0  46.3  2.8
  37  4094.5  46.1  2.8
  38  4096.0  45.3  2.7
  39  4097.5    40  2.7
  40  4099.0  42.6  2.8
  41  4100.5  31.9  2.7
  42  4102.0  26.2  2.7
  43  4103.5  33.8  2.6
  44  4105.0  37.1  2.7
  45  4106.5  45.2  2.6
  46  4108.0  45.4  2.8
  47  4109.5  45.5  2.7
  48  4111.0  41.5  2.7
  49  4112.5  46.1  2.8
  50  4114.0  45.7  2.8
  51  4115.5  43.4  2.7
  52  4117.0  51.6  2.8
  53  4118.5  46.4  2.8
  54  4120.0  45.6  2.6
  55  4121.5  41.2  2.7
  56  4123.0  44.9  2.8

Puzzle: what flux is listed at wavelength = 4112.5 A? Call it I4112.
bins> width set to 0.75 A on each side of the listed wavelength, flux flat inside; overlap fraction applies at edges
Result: 46.1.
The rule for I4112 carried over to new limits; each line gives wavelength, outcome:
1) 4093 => 46.3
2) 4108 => 45.4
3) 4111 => 41.5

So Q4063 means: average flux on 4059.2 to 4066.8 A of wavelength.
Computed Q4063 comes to 47.5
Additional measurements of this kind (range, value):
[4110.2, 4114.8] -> 44.4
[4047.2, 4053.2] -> 46.3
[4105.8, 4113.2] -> 44.7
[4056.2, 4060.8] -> 49.1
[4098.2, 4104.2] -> 33.7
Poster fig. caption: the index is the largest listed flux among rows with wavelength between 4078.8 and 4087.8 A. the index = 47.1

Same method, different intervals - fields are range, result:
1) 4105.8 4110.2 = 45.5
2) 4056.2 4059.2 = 49.1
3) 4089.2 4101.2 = 51.4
